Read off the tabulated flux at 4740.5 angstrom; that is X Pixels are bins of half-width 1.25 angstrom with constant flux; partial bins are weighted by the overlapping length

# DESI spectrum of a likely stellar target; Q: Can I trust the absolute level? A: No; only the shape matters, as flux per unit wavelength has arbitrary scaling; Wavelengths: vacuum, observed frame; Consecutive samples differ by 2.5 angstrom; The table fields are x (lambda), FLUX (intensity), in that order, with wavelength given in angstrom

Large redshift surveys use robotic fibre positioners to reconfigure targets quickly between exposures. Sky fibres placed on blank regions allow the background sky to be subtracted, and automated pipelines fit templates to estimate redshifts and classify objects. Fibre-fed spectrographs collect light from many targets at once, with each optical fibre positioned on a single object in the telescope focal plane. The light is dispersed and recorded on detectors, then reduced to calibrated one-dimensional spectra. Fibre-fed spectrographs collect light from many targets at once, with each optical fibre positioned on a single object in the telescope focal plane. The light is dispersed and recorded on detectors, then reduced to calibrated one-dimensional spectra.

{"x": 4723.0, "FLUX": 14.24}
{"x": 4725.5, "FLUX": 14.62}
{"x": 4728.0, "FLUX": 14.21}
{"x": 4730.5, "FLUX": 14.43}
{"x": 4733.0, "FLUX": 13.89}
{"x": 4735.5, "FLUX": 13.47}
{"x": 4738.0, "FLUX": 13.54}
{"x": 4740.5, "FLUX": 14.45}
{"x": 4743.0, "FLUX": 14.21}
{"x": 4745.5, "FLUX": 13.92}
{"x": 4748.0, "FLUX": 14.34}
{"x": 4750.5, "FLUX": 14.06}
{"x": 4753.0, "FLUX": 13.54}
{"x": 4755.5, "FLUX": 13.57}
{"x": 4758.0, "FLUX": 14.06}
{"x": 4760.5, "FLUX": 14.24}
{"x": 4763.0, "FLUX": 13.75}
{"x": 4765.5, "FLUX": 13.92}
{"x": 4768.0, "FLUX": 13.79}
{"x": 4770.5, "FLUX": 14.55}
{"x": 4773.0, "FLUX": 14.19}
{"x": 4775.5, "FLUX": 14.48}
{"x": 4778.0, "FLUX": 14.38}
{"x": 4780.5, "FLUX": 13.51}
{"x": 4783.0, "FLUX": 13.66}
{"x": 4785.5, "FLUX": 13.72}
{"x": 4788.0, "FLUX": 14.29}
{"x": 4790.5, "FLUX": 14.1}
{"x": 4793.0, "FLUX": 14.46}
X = 14.45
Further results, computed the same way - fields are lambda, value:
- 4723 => 14.24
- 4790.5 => 14.1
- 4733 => 13.89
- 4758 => 14.06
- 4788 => 14.29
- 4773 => 14.19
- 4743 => 14.21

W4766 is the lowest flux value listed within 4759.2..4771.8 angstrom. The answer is 13.75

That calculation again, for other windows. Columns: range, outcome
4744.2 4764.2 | 13.54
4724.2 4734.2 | 13.89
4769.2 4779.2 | 14.19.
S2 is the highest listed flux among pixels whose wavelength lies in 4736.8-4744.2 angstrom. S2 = 14.45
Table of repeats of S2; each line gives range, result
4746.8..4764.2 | 14.34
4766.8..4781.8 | 14.55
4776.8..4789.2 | 14.38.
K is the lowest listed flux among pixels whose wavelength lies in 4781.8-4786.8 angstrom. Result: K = 13.66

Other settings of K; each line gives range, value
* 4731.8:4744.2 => 13.47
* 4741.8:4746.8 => 13.92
